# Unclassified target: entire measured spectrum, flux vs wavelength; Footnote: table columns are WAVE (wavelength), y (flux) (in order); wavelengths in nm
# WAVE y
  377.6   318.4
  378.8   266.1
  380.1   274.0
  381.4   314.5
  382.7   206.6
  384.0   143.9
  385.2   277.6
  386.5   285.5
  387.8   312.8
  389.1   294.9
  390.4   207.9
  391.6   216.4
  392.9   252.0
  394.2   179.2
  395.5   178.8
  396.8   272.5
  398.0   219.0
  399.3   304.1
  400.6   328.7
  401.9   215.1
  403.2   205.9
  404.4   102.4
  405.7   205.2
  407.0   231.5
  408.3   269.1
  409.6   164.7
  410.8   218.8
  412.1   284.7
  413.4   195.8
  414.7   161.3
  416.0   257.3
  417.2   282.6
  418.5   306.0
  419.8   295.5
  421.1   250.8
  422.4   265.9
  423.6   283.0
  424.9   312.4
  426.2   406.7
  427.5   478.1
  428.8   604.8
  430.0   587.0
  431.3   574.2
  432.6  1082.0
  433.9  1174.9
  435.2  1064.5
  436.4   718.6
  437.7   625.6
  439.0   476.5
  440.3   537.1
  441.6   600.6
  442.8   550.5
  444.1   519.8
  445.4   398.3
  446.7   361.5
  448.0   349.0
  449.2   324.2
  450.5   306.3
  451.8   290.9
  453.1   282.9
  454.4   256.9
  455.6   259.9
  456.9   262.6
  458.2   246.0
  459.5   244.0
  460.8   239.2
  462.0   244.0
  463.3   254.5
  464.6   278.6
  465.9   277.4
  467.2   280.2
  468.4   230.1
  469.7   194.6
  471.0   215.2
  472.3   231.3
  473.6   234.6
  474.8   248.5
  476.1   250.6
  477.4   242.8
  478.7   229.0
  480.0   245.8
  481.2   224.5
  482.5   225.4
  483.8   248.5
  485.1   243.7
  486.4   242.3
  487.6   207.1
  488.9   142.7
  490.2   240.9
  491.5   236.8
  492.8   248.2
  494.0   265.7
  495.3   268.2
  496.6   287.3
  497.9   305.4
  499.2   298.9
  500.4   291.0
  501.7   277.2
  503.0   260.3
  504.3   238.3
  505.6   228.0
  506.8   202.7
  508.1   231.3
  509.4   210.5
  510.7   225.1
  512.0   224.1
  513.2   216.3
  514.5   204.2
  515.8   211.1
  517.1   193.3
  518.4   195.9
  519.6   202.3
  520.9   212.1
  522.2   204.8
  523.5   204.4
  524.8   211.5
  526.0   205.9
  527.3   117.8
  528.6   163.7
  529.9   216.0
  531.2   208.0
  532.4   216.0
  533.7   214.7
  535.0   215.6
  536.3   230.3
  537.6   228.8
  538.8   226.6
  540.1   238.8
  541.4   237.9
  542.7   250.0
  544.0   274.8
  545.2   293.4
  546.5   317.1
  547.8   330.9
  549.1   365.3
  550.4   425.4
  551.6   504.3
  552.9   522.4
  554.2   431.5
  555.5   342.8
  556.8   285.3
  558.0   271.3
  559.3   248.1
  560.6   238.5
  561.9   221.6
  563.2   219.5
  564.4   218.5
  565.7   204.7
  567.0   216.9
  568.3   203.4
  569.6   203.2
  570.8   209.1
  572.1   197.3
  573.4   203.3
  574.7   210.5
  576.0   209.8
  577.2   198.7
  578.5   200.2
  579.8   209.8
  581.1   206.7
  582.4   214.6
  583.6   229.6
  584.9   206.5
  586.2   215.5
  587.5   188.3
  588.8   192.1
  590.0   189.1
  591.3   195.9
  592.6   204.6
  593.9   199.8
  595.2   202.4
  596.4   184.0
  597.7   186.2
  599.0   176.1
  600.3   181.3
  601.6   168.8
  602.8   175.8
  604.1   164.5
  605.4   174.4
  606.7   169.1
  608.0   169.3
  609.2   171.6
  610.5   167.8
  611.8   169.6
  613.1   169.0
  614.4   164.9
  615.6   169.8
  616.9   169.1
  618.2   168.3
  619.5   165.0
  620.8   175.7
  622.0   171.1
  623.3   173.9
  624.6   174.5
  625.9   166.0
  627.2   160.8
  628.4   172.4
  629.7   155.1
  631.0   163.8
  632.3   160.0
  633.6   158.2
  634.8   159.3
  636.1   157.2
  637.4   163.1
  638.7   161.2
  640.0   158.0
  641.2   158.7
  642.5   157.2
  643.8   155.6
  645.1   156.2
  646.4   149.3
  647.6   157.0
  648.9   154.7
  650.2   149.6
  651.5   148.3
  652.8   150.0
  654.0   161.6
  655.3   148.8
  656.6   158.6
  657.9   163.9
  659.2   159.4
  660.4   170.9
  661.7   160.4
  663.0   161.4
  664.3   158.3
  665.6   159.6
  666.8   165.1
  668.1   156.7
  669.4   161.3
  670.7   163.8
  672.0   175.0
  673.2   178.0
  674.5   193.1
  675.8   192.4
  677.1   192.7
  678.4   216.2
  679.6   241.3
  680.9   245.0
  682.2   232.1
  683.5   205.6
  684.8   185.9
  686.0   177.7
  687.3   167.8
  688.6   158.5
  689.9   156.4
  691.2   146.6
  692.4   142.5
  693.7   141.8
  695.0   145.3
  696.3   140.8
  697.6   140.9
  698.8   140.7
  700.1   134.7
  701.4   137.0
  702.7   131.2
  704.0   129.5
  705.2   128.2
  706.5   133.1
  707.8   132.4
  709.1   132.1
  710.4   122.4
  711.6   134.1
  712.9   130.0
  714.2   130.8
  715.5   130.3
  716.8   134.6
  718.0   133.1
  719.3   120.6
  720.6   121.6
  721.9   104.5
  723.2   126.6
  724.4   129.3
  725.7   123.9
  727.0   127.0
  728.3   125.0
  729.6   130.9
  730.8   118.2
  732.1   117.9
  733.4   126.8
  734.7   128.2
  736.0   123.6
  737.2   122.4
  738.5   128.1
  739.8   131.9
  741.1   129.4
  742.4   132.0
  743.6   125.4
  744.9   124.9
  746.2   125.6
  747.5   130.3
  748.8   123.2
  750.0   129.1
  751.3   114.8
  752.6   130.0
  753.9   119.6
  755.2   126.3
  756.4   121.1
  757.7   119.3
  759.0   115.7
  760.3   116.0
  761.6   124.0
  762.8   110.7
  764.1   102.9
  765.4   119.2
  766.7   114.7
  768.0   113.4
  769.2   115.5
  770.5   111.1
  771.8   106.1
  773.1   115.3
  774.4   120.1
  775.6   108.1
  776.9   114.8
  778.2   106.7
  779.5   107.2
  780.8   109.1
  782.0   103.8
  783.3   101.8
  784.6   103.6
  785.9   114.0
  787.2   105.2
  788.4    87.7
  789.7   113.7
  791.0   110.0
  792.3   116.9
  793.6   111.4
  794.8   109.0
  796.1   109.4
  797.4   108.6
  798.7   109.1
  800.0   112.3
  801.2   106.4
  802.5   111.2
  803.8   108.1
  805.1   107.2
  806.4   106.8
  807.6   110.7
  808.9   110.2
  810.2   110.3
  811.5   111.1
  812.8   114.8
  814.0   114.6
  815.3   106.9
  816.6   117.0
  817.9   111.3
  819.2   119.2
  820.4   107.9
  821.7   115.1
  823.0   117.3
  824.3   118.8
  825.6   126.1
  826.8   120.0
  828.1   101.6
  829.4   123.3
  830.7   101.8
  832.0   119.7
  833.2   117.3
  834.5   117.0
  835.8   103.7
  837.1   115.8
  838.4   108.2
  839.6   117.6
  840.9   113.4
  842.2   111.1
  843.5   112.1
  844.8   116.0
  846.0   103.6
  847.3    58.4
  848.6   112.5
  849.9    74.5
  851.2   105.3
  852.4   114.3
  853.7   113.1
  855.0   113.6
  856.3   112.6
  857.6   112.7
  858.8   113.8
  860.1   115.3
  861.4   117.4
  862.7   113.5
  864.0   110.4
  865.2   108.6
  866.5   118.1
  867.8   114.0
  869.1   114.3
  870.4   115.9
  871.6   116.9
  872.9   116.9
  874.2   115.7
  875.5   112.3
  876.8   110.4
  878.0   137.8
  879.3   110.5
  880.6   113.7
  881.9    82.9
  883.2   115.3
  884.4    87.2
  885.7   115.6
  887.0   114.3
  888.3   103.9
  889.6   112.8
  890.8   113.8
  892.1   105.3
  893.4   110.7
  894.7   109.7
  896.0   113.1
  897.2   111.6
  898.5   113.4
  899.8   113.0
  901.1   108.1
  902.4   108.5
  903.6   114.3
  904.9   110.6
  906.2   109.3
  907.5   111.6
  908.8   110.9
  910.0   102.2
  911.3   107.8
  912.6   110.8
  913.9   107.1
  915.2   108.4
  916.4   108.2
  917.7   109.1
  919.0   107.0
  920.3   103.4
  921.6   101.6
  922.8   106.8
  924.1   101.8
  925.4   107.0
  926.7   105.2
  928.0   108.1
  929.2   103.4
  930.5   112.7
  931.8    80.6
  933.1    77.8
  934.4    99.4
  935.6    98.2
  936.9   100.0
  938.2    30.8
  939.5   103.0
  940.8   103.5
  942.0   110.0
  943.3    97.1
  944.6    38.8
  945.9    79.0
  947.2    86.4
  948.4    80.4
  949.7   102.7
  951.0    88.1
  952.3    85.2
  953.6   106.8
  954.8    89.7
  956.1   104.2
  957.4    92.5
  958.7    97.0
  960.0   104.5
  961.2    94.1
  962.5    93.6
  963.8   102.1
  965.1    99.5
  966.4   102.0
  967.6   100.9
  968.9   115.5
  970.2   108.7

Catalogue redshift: 2.565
